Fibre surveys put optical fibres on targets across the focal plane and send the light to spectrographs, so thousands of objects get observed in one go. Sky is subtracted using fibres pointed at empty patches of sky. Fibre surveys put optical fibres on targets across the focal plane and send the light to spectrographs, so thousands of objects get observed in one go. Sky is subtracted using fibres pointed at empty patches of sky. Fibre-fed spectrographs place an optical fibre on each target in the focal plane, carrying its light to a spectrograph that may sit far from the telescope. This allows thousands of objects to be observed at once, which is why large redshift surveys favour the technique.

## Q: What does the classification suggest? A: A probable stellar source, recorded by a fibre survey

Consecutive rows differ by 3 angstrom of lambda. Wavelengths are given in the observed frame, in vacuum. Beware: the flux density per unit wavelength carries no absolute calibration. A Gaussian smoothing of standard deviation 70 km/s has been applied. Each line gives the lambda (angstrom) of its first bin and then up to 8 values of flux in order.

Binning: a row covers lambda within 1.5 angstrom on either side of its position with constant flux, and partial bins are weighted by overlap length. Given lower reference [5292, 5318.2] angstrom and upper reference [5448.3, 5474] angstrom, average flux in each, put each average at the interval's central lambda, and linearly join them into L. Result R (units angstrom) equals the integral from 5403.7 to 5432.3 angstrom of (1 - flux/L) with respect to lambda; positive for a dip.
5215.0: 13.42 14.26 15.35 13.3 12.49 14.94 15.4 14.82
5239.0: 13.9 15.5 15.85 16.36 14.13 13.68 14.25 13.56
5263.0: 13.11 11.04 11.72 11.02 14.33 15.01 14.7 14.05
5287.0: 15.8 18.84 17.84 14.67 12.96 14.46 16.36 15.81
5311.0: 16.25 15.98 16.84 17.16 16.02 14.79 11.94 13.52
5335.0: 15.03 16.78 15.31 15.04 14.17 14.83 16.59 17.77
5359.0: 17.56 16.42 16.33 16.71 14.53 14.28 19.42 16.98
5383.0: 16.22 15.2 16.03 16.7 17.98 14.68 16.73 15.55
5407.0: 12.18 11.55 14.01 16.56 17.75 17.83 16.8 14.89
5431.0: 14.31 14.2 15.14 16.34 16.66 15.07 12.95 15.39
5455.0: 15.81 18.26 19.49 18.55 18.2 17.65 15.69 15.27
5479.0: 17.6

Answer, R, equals 2.61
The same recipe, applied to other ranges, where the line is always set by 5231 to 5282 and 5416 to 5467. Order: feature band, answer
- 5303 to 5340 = -1.8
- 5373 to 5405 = -1.5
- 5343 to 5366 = -1.3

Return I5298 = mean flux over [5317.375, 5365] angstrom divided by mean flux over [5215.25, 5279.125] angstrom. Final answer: 1.11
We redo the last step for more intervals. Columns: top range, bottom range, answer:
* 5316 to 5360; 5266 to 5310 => 1.05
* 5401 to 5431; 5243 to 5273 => 1.13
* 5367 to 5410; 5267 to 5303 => 1.08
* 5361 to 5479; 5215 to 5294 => 1.11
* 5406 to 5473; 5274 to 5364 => 1.02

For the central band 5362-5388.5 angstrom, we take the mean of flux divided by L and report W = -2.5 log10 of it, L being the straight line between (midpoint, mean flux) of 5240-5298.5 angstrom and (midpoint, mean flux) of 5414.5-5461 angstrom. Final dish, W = -0.055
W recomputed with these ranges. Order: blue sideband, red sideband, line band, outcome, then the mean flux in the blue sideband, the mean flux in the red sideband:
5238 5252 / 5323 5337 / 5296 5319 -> -0.08 mag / 15.2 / 14.2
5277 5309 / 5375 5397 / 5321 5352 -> 0.09 mag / 15.5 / 16.8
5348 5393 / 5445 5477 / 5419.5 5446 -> 0.05 mag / 16.3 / 16.6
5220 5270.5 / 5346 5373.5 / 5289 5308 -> -0.05 mag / 14.1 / 16.1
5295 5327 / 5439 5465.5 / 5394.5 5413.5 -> 0.12 mag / 15.6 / 16.5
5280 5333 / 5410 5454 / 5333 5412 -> -0.02 mag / 15.5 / 15.4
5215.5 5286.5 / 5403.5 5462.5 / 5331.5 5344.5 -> -0.04 mag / 14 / 15.5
